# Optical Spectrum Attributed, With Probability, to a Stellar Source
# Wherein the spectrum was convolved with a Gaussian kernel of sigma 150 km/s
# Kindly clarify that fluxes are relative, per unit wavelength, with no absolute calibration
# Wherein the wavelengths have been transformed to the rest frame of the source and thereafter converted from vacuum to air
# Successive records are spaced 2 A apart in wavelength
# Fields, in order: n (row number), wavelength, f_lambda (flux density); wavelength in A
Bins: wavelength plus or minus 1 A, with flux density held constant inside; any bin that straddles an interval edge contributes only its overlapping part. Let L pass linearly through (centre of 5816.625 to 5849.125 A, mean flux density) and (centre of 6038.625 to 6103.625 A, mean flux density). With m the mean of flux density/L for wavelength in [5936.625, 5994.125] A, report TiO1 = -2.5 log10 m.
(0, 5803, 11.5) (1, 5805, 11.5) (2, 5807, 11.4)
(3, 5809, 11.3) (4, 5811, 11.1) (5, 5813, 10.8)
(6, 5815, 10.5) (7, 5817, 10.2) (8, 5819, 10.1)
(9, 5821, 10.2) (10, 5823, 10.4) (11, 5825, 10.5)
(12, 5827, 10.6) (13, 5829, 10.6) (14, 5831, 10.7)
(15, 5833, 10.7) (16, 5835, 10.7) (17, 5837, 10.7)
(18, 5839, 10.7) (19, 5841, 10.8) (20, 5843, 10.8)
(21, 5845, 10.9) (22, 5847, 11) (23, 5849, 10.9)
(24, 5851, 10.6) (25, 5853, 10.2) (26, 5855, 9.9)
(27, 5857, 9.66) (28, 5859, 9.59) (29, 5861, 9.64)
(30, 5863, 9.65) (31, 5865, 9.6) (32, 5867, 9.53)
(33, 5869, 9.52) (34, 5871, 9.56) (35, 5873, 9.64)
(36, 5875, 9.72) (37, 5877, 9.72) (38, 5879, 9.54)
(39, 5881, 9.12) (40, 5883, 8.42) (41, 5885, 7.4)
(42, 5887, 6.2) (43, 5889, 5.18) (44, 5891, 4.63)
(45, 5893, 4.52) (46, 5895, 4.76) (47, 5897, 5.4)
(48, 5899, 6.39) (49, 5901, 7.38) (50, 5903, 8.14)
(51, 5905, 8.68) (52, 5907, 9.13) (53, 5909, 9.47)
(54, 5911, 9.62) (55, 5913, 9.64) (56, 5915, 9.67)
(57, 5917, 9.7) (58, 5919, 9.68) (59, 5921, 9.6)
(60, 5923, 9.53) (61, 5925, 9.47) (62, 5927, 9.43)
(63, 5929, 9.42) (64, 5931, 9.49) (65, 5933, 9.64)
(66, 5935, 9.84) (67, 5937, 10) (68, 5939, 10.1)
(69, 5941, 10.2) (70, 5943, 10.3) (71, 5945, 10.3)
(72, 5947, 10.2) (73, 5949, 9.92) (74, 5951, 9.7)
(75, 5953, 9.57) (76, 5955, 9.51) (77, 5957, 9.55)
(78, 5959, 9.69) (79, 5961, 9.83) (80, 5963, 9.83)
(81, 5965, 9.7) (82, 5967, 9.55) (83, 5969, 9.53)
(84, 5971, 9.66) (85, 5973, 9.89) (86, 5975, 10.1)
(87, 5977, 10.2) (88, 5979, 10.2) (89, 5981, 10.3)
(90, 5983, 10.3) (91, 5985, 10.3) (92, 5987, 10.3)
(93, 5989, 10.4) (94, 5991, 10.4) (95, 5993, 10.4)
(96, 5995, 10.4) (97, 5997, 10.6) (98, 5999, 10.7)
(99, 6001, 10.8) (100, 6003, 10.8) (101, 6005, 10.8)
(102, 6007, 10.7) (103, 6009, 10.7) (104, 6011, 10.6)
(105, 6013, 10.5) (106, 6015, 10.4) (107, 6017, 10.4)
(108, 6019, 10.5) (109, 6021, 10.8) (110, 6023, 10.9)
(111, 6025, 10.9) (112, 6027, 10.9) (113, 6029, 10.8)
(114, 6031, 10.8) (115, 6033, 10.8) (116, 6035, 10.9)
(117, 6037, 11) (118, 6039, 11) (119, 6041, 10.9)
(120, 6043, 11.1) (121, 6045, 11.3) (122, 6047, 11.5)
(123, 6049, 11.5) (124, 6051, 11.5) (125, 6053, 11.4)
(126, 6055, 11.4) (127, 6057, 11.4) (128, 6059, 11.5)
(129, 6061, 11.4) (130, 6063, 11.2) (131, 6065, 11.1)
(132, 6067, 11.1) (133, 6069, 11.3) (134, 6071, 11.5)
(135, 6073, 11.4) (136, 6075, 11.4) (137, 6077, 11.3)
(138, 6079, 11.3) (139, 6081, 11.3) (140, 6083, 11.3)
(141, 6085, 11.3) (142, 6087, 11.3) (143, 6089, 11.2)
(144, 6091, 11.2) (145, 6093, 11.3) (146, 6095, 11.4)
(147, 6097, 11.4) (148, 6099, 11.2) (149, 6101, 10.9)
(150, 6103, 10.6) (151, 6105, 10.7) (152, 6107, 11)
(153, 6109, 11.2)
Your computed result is 0.102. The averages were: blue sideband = 10.6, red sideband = 11.3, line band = 10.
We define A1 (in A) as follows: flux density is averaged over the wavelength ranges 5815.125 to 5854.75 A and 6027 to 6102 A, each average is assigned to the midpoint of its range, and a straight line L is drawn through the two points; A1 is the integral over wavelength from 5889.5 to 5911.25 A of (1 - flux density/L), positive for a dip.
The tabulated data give 7.67 A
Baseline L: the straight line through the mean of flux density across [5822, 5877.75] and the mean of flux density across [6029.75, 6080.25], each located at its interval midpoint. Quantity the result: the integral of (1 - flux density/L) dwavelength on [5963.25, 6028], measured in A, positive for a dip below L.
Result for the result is 3.3 A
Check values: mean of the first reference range 10.2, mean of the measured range 10.4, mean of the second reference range 11.2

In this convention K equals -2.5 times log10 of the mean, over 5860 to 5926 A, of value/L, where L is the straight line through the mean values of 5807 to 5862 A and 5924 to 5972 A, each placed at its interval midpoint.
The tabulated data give 0.20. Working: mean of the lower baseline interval 10.5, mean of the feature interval 8.42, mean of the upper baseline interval 9.77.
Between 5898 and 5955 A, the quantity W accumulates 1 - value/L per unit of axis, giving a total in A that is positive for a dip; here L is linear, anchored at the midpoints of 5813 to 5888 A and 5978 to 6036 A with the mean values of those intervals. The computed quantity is 4.6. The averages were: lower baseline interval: 9.96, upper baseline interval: 10.6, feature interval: 9.44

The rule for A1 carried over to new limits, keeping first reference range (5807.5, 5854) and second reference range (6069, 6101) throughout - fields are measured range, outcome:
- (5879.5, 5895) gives 6.2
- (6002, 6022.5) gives 0.9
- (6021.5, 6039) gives 0.5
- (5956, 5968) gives 1.4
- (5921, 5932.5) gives 1.5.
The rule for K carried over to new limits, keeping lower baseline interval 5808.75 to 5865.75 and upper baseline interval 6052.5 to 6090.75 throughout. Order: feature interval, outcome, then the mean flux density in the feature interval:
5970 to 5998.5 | 0.08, 10.3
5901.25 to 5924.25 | 0.16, 9.29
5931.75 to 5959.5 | 0.10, 9.89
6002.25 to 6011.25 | 0.03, 10.7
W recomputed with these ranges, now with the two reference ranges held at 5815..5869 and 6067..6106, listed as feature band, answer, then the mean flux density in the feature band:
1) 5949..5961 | 1.2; 9.65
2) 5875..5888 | 2.4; 8.5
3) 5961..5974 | 1.3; 9.7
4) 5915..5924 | 0.8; 9.63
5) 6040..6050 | -0.2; 11.3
